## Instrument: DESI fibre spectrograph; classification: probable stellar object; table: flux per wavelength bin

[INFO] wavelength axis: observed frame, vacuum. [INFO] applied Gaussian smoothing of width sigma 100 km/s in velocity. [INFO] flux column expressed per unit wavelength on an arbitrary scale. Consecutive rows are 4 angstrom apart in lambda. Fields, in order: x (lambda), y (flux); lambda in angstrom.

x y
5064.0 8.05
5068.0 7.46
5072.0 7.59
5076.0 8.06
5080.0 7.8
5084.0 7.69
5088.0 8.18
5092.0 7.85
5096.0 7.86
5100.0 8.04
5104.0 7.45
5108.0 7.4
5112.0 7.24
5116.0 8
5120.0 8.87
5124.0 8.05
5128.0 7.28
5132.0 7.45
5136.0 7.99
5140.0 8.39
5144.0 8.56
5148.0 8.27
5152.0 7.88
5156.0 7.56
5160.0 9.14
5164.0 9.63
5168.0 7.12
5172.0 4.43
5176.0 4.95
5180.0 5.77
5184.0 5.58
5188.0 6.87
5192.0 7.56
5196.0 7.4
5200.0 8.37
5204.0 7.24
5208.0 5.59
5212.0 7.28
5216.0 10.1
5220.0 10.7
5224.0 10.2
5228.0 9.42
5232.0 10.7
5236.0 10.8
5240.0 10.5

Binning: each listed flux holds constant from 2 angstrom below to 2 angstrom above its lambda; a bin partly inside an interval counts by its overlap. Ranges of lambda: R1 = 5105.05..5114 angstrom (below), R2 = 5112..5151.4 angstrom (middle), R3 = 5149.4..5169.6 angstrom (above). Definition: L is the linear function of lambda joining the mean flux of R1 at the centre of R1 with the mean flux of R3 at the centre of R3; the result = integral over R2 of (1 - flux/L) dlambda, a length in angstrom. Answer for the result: -1.5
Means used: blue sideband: 7.33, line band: 8.04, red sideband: 8.29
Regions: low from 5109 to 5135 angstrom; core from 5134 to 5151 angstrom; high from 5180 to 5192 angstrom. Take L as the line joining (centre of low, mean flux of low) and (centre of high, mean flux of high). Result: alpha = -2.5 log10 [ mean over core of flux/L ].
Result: -0.13 mag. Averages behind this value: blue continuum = 7.81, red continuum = 6.37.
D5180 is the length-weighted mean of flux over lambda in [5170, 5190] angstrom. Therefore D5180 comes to 5.52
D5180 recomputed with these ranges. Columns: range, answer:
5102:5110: 7.43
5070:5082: 7.82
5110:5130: 7.89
